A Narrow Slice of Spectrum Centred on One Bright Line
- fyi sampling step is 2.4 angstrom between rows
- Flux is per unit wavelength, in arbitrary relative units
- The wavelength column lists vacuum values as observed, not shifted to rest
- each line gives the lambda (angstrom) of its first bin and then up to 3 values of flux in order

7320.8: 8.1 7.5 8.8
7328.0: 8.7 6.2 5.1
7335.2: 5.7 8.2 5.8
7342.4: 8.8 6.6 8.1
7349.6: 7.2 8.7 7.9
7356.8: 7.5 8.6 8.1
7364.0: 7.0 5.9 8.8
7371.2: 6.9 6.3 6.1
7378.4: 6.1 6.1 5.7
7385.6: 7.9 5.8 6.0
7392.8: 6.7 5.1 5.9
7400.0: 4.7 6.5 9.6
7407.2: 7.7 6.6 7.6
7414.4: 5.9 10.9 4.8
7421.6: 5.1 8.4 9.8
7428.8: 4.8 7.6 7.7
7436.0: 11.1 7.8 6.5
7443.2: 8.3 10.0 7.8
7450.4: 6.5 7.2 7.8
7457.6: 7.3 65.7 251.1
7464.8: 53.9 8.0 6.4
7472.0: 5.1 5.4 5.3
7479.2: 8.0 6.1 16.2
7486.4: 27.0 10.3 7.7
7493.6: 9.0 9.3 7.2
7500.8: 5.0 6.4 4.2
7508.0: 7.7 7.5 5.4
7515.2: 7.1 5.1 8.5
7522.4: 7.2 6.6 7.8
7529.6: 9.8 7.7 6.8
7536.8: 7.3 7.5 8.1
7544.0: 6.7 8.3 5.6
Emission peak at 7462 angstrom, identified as H-alpha 6563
